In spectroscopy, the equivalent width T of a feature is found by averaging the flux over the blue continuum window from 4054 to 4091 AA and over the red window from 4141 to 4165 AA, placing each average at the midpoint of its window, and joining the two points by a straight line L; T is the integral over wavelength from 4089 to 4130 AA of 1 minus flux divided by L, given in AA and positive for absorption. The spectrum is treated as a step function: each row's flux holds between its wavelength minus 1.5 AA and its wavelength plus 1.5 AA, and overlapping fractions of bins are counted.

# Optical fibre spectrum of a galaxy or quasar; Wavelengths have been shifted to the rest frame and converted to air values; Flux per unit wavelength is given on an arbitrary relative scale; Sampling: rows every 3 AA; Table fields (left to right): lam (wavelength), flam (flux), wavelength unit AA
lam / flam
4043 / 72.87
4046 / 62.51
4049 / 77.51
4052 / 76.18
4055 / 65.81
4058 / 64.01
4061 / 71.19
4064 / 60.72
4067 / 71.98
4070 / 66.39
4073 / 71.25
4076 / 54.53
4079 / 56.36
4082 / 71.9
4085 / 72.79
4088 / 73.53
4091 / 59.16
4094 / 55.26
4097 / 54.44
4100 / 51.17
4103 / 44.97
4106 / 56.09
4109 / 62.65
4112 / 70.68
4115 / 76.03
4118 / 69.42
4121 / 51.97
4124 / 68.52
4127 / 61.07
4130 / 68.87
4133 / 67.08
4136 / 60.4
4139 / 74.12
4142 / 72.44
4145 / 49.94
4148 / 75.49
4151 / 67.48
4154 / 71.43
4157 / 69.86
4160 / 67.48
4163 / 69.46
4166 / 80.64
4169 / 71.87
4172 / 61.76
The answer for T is 4.0 AA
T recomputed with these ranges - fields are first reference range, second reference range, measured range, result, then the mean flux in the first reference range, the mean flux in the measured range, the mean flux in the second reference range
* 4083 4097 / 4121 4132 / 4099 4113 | 1.6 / 64.3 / 56.8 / 64.3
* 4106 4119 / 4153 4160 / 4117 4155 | 1.8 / 68.1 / 65.9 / 69.9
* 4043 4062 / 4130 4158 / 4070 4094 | 1.4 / 69.8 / 65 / 67.6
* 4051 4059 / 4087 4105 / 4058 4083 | -0.6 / 68.5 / 65.3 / 55.9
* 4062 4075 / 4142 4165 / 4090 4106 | 3.4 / 67.2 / 53.1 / 67.9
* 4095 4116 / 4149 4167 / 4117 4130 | 0.0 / 58.9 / 63.2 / 70.9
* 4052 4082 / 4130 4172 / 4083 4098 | 0.6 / 65.6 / 63.6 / 68.8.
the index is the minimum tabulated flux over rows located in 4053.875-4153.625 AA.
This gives 44.97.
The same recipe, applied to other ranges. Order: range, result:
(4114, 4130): 51.97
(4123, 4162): 49.94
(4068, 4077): 54.53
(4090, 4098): 54.44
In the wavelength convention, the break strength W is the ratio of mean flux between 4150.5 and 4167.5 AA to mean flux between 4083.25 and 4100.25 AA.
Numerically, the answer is 1.15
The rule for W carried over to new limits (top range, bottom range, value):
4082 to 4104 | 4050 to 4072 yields 0.88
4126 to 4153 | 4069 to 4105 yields 1.09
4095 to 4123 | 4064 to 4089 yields 0.89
